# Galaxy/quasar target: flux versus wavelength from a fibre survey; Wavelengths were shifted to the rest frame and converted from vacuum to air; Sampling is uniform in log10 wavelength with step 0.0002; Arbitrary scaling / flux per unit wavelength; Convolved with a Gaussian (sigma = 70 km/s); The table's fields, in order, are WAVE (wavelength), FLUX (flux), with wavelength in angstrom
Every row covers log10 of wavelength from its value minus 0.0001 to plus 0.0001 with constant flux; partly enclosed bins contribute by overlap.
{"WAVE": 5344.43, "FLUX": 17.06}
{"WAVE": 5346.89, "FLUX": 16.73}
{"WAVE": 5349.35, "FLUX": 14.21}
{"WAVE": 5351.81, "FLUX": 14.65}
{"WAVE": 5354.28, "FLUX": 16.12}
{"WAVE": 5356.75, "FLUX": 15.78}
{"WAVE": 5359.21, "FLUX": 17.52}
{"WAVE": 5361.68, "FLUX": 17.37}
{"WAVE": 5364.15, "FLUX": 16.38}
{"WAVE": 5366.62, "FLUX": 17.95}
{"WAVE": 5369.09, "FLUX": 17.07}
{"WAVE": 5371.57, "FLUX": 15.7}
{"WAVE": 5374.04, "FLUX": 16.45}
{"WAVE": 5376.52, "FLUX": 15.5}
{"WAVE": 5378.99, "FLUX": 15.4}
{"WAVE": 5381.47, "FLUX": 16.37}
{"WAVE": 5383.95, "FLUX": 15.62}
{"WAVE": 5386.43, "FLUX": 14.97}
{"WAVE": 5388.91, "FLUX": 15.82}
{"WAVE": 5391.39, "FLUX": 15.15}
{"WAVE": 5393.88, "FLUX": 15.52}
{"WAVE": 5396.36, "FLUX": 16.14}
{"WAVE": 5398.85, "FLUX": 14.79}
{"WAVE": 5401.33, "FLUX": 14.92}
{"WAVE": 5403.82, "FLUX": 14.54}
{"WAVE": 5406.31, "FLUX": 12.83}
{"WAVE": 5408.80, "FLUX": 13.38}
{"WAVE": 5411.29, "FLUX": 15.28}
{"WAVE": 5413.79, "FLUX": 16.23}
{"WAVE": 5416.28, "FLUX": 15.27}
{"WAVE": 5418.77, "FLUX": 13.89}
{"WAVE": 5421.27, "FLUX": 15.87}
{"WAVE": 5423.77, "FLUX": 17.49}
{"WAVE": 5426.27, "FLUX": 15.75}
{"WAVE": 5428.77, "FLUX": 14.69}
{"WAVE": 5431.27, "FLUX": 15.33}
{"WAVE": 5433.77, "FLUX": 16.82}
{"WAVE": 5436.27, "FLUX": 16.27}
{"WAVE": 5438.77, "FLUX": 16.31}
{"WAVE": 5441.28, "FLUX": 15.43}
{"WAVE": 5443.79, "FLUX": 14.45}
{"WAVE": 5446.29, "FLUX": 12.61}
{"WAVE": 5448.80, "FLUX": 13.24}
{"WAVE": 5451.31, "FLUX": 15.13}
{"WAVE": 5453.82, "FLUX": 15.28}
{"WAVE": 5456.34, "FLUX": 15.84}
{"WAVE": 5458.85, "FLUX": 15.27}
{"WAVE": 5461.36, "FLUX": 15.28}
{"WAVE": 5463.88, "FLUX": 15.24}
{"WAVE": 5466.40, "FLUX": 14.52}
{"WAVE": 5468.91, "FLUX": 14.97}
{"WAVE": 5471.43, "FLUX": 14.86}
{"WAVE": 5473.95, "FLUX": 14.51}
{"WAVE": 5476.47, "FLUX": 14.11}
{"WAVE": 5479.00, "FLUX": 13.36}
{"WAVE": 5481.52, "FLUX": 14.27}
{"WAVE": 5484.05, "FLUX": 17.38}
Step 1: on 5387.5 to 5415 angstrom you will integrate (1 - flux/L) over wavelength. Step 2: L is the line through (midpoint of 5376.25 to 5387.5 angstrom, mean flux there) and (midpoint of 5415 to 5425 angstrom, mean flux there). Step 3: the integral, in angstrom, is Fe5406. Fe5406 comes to 1.1 angstrom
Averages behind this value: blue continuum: 15.6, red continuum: 15.6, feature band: 15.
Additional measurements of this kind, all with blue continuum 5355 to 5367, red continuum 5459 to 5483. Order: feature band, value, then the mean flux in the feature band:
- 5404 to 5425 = 1.0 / 15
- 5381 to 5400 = 0.9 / 15.5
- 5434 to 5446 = -0.2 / 15.5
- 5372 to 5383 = 0.4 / 15.9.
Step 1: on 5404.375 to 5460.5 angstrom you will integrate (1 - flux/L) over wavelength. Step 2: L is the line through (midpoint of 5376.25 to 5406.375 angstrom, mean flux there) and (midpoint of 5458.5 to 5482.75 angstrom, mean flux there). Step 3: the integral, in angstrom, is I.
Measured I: -0.68 angstrom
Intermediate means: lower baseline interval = 15.3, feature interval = 15.1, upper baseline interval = 14.6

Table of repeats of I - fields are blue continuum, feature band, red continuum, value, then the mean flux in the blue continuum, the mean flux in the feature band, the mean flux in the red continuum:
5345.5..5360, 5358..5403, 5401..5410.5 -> -3.7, 15.8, 16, 13.9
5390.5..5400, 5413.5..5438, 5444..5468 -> -1.1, 15.4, 15.8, 14.7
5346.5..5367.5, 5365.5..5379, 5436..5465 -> -0.3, 16.3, 16.4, 15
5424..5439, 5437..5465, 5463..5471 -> 0.8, 15.9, 14.9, 14.9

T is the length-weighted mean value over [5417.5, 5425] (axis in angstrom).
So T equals 15.7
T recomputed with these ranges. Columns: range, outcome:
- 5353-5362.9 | 16.7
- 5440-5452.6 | 14.2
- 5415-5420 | 14.6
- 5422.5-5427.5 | 16.6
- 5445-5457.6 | 14.4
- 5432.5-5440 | 16.5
